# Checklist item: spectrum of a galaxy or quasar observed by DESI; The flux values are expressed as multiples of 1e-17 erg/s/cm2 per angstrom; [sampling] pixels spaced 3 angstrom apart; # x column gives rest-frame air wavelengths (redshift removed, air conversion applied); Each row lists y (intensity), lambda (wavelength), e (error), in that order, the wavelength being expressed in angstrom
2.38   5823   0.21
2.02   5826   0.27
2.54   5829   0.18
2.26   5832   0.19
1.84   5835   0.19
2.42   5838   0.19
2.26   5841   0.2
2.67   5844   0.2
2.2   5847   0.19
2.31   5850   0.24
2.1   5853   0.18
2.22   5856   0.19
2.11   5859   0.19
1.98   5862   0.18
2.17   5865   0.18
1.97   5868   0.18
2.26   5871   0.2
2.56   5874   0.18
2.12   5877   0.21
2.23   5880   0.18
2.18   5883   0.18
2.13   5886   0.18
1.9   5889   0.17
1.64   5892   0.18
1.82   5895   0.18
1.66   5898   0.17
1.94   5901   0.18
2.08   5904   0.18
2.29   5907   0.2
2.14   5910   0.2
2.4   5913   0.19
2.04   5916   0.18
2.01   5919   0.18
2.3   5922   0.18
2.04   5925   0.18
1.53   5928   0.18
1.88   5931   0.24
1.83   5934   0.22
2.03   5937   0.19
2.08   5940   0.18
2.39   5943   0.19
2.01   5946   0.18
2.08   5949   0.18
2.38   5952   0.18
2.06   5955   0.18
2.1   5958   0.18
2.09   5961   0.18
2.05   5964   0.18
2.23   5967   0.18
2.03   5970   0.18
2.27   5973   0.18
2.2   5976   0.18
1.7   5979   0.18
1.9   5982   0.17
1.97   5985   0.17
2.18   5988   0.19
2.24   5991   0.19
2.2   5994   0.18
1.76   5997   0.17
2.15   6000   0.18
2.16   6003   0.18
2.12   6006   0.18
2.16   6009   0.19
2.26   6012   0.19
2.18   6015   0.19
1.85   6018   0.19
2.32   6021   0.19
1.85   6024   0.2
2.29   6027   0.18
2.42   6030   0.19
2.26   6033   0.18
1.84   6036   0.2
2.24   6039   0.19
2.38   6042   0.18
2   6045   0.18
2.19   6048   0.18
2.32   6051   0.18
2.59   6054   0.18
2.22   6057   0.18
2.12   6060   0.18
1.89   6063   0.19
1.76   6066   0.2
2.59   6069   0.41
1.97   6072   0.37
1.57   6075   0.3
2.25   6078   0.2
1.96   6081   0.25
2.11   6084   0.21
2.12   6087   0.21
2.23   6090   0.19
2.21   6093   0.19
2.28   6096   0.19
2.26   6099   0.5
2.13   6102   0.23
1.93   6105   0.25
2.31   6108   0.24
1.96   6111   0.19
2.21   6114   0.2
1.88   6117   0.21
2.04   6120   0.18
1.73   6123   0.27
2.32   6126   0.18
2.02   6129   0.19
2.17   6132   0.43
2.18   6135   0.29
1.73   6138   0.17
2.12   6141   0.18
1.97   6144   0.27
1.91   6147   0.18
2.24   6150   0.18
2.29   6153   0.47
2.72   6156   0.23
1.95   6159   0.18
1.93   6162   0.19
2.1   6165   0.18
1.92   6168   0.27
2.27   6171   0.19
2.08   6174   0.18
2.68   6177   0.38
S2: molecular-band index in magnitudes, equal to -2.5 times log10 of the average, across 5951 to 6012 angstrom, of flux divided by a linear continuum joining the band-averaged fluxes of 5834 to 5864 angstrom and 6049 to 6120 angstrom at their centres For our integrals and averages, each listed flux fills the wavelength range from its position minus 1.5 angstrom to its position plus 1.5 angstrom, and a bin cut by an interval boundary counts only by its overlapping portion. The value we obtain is 0.03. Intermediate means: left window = 2.22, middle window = 2.1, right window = 2.12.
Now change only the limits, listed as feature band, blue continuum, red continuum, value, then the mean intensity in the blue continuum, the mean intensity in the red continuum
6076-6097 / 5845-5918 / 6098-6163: -0.028 mag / 2.11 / 2.09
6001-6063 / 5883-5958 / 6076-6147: -0.060 mag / 2.03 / 2.08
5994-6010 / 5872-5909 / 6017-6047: 0.026 mag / 2.05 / 2.15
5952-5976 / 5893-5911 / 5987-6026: -0.044 mag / 1.97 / 2.11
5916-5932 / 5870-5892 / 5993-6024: 0.094 mag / 2.16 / 2.1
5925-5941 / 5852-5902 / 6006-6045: 0.120 mag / 2.06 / 2.16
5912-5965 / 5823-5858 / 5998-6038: 0.063 mag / 2.26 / 2.14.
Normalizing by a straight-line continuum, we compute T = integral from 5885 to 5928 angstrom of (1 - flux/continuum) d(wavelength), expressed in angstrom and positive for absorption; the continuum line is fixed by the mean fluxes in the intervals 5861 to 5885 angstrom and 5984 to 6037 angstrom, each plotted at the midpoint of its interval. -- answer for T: 3.2 angstrom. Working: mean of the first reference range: 2.19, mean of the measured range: 2.01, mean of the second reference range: 2.13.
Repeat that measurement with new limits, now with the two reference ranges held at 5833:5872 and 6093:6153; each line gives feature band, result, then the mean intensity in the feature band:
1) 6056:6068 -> 0.5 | 2.01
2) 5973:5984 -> 0.8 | 1.98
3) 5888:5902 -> 2.5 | 1.78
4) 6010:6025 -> 0.2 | 2.1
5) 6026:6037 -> -0.5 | 2.21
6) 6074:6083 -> 0.6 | 1.96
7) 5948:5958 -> -0.1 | 2.17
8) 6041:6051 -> -0.4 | 2.2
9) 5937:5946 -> 0.0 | 2.16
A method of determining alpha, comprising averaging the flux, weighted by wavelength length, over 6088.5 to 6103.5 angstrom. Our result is 2.22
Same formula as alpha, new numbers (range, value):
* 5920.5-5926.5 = 2.17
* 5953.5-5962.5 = 2.08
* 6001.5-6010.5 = 2.15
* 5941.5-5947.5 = 2.2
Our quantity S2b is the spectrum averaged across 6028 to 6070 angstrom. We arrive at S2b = 2.2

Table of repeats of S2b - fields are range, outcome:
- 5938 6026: 2.1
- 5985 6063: 2.16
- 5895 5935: 2.01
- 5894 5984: 2.05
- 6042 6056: 2.28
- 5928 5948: 2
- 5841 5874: 2.22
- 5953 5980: 2.09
